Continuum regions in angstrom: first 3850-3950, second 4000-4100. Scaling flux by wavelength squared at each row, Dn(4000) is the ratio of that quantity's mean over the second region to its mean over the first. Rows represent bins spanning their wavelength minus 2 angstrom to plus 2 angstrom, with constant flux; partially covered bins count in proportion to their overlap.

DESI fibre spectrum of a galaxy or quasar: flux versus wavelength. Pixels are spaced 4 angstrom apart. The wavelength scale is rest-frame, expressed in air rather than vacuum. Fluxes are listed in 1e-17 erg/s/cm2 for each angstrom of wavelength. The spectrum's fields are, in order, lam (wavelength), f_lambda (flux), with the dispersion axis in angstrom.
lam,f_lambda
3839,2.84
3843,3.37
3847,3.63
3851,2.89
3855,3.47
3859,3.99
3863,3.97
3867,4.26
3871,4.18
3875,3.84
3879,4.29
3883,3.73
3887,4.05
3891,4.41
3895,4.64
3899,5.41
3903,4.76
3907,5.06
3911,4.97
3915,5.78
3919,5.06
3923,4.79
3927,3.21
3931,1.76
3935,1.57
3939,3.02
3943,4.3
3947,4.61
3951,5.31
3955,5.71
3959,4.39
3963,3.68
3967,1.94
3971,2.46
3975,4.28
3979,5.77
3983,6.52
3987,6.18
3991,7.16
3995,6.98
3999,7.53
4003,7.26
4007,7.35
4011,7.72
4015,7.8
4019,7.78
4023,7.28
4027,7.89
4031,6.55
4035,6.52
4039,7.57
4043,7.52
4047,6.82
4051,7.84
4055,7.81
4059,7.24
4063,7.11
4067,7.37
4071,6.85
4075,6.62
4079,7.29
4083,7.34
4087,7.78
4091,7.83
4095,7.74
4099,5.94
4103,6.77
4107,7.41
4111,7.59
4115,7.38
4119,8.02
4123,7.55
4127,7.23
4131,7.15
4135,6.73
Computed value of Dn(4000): 1.9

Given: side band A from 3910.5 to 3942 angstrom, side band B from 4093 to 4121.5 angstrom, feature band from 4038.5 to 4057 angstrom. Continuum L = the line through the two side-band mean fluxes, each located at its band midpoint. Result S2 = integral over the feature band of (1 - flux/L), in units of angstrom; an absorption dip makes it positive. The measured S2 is -4.3 angstrom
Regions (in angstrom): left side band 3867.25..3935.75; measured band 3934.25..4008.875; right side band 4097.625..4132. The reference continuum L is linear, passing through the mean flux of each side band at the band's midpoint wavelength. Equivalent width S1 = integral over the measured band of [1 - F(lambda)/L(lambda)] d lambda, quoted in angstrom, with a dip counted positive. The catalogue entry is 2.74 angstrom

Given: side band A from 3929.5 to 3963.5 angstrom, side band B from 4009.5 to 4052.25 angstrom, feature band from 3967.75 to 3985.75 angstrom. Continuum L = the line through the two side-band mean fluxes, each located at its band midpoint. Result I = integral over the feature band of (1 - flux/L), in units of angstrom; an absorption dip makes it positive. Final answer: 2.0 angstrom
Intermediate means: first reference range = 3.85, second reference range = 7.38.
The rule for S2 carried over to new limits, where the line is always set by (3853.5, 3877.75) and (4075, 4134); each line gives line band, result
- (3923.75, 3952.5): 9.11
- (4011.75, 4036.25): -4.61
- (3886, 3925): -3.28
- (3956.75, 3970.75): 5.42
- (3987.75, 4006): -4.25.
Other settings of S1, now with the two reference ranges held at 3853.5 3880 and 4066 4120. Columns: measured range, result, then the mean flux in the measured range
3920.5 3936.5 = 6.32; 2.94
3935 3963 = 4.96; 4.28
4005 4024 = -4.55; 7.6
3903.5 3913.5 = -0.90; 5.01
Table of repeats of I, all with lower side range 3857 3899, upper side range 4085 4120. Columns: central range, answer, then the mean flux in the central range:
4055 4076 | -0.9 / 7.13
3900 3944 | 6.6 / 4.05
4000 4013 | -3.1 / 7.45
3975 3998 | -2.5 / 6.37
